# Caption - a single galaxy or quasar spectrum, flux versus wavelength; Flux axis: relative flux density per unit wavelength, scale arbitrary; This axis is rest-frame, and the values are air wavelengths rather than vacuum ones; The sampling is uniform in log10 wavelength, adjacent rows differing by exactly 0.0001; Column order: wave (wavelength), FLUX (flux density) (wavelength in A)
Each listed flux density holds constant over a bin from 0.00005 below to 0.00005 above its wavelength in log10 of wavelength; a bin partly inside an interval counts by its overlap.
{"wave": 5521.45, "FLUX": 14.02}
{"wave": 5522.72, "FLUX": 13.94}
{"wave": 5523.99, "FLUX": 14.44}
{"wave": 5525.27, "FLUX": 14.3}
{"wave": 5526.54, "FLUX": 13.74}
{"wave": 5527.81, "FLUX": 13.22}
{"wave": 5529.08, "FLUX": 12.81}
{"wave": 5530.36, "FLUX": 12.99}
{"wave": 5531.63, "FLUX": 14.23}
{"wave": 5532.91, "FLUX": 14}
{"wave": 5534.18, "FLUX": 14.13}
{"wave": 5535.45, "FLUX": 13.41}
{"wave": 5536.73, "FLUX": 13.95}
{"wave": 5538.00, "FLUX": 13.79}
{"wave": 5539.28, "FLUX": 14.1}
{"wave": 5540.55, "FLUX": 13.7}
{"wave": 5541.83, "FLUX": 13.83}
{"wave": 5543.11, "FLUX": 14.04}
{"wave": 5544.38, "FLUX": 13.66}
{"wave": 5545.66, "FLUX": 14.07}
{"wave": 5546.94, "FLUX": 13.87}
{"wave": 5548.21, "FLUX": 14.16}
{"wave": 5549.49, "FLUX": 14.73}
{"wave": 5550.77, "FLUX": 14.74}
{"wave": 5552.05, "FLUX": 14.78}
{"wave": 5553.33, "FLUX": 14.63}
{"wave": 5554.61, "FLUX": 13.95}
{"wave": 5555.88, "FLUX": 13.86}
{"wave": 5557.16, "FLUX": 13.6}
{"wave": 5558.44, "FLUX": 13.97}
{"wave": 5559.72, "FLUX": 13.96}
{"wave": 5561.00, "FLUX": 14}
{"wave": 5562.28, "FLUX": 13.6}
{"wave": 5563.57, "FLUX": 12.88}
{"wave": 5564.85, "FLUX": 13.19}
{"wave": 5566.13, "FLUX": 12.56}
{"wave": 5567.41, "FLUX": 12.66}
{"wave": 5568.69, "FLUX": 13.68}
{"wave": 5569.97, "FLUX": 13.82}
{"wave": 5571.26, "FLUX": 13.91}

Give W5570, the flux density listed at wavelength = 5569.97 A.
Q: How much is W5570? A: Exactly 13.82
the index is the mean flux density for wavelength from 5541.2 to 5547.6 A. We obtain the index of 13.9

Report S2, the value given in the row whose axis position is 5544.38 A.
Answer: 13.66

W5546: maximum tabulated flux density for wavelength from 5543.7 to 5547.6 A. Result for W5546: 14.07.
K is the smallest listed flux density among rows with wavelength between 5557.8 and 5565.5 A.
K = 12.88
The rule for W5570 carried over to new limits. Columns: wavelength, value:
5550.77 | 14.74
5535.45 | 13.41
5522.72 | 13.94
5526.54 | 13.74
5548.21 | 14.16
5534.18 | 14.13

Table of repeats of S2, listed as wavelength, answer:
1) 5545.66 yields 14.07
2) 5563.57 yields 12.88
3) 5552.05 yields 14.78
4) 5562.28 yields 13.6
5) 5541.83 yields 13.83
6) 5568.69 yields 13.68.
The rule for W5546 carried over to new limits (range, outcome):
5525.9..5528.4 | 13.74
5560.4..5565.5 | 14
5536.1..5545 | 14.1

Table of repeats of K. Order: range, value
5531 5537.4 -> 13.41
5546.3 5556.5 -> 13.86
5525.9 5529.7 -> 12.81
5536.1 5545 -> 13.66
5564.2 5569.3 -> 12.56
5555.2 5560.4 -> 13.6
